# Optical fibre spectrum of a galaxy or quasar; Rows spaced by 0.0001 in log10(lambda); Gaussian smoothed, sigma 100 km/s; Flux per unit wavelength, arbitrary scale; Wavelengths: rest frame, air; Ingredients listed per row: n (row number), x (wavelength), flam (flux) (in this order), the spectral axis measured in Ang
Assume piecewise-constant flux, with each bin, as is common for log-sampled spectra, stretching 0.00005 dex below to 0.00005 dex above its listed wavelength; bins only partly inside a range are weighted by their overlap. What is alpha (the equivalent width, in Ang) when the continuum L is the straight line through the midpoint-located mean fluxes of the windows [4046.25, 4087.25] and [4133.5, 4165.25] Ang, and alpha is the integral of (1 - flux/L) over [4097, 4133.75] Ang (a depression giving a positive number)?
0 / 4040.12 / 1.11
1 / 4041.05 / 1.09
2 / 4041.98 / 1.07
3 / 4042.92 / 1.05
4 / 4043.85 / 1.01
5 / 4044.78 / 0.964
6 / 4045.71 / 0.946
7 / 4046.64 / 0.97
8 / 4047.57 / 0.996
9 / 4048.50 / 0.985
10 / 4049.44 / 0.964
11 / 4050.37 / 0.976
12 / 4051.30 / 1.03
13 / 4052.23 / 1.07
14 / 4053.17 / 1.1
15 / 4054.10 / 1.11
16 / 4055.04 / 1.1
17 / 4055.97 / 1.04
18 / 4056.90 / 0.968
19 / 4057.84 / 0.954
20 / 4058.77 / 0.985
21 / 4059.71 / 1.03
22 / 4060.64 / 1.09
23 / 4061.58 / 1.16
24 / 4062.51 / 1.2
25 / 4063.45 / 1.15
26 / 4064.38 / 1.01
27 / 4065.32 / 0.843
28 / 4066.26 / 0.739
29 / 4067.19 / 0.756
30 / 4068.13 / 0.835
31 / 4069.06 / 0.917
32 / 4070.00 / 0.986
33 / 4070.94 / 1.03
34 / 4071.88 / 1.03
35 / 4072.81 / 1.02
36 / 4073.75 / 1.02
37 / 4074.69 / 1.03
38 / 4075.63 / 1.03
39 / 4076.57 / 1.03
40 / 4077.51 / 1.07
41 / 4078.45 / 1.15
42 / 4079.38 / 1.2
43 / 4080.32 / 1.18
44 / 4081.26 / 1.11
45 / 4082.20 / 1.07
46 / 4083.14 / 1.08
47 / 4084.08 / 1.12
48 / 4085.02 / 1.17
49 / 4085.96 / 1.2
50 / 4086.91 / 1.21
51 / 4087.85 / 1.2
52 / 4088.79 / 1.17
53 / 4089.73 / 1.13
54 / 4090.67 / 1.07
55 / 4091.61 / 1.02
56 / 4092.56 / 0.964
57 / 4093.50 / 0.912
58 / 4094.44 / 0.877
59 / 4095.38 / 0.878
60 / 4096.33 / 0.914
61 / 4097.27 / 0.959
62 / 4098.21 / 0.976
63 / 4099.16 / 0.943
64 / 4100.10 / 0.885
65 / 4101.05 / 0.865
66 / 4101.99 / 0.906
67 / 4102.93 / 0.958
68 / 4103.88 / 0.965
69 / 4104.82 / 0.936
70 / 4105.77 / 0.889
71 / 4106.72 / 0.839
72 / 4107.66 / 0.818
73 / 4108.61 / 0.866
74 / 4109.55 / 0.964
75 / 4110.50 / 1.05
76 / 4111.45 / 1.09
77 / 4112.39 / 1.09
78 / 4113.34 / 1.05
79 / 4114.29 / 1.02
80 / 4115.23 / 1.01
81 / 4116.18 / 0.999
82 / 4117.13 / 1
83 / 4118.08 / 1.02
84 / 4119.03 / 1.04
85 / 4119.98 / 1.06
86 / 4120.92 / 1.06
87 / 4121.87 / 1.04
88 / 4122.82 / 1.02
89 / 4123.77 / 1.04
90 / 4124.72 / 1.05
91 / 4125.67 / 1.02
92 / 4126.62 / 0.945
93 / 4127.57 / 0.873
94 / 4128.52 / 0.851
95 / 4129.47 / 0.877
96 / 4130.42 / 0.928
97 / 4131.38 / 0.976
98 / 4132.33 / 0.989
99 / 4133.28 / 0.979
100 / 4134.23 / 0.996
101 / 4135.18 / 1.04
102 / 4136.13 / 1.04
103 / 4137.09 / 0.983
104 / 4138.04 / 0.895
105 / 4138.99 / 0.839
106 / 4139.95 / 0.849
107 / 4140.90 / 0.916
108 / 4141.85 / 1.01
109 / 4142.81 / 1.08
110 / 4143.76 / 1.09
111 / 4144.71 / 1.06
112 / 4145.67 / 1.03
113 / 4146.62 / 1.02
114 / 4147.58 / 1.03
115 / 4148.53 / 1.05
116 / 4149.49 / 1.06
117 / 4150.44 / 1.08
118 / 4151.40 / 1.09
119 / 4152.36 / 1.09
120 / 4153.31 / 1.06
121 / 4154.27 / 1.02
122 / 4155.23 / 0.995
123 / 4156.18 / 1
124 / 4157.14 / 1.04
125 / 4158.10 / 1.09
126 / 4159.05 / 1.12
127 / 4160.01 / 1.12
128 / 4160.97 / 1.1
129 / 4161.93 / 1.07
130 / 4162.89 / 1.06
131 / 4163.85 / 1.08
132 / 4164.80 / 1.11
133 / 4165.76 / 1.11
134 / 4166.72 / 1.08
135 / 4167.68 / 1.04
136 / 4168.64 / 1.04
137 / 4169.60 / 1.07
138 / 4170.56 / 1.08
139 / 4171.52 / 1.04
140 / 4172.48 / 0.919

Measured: 2.31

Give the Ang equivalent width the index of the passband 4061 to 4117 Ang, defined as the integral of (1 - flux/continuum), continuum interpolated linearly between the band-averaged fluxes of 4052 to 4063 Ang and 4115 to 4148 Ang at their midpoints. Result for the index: 1.3 Ang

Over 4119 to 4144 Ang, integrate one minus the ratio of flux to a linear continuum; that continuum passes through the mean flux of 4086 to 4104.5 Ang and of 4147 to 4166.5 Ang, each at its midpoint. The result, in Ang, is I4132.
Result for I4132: 1.4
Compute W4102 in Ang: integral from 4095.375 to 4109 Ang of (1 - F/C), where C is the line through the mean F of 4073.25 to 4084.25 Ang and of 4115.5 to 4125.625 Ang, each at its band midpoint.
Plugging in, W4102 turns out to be 1.93 Ang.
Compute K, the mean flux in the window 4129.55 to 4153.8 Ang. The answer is 1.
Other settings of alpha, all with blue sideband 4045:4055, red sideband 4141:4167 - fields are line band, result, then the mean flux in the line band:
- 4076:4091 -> -1.5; 1.14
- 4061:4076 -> 0.6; 0.985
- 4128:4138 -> 0.9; 0.962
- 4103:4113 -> 0.9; 0.952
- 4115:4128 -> 0.4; 1.01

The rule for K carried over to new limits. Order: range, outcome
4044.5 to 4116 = 1.01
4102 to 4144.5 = 0.978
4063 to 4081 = 1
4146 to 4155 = 1.05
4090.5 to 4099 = 0.947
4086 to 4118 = 0.986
